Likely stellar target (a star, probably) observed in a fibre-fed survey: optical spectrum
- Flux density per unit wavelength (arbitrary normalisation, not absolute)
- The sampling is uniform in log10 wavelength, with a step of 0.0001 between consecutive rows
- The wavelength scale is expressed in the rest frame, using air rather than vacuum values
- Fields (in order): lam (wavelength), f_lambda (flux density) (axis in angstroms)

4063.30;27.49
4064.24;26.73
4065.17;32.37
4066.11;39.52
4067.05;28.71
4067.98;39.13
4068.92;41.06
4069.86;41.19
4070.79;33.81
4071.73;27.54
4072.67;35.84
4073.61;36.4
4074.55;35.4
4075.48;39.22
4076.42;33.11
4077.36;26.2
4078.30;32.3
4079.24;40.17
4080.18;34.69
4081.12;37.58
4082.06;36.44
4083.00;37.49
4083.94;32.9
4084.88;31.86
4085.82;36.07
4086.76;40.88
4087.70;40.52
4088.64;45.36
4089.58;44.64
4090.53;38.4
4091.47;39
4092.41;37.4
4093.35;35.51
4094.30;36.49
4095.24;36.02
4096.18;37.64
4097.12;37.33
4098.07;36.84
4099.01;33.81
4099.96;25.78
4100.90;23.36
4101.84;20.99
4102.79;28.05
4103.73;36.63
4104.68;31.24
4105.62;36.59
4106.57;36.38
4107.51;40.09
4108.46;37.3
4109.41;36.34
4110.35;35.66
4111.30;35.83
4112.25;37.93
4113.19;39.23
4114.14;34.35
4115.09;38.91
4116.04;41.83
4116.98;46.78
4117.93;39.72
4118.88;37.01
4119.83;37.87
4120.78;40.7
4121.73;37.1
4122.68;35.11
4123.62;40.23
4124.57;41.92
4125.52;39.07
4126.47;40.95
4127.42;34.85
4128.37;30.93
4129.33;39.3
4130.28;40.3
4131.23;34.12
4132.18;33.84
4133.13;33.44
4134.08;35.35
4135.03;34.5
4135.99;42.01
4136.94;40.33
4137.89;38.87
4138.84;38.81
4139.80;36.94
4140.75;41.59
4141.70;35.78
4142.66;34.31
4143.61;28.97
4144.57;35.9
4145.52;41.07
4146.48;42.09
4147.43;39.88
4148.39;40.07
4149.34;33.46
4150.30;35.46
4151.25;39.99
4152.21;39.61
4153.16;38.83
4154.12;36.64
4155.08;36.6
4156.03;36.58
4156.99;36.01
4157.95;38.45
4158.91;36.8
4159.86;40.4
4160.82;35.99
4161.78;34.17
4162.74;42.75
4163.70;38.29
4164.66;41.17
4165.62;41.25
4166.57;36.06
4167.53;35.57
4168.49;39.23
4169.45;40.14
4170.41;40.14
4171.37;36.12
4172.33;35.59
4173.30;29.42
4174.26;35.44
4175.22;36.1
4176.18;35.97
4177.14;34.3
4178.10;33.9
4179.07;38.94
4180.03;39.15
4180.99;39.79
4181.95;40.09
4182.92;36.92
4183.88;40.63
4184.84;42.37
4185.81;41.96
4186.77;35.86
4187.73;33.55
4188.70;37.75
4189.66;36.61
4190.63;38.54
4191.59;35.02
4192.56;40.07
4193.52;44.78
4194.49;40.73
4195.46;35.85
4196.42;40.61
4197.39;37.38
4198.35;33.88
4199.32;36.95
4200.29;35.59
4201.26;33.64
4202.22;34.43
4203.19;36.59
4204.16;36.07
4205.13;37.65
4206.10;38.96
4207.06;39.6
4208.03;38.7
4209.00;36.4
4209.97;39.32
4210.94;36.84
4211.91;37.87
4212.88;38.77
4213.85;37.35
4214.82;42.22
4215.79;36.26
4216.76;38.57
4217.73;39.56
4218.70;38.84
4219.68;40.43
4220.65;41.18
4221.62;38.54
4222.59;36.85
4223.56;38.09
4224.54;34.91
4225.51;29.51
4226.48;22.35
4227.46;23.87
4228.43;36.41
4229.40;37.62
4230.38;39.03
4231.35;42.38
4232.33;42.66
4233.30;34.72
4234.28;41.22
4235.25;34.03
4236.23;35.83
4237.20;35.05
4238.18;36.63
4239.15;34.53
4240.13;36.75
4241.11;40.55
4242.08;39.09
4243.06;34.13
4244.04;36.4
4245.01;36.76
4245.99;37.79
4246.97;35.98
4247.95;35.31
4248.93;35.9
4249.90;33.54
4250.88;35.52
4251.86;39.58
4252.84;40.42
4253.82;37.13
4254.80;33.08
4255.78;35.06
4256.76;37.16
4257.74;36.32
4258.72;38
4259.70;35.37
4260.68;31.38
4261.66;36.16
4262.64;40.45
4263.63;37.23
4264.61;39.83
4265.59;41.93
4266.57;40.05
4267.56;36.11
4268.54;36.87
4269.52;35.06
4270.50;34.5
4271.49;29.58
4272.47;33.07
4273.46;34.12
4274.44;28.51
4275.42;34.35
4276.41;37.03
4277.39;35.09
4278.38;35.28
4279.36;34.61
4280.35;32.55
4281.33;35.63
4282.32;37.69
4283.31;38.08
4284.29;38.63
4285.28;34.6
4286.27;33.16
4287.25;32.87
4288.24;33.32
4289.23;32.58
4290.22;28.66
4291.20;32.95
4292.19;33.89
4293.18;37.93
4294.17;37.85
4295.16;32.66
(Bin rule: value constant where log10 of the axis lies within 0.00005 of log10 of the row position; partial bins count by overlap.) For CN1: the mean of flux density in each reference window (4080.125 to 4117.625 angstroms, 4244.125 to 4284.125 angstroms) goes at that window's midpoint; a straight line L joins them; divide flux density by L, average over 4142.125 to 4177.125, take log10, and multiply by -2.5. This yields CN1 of -0.03 mag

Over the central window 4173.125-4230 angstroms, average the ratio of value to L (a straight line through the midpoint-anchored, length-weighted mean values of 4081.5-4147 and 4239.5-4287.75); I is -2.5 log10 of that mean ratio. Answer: -0.02 mag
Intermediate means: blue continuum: 36.8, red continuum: 36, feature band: 37.1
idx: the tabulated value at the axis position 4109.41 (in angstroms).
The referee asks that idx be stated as 36.34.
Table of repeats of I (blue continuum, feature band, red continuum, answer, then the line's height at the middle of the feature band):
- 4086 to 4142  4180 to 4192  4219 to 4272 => -0.05 mag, 36.7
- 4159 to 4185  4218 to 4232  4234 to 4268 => 0.04 mag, 37.1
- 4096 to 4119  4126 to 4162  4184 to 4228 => -0.03 mag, 36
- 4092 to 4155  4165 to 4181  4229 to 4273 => 0.00 mag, 36.7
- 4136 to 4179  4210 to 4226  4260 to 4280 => -0.04 mag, 36.4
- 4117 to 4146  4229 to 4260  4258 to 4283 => -0.03 mag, 36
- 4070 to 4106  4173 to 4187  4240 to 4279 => -0.06 mag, 35.6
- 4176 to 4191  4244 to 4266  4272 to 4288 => -0.04 mag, 35.5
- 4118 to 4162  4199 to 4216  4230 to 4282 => -0.02 mag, 36.8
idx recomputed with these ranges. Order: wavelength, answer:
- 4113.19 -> 39.23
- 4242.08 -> 39.09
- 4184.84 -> 42.37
